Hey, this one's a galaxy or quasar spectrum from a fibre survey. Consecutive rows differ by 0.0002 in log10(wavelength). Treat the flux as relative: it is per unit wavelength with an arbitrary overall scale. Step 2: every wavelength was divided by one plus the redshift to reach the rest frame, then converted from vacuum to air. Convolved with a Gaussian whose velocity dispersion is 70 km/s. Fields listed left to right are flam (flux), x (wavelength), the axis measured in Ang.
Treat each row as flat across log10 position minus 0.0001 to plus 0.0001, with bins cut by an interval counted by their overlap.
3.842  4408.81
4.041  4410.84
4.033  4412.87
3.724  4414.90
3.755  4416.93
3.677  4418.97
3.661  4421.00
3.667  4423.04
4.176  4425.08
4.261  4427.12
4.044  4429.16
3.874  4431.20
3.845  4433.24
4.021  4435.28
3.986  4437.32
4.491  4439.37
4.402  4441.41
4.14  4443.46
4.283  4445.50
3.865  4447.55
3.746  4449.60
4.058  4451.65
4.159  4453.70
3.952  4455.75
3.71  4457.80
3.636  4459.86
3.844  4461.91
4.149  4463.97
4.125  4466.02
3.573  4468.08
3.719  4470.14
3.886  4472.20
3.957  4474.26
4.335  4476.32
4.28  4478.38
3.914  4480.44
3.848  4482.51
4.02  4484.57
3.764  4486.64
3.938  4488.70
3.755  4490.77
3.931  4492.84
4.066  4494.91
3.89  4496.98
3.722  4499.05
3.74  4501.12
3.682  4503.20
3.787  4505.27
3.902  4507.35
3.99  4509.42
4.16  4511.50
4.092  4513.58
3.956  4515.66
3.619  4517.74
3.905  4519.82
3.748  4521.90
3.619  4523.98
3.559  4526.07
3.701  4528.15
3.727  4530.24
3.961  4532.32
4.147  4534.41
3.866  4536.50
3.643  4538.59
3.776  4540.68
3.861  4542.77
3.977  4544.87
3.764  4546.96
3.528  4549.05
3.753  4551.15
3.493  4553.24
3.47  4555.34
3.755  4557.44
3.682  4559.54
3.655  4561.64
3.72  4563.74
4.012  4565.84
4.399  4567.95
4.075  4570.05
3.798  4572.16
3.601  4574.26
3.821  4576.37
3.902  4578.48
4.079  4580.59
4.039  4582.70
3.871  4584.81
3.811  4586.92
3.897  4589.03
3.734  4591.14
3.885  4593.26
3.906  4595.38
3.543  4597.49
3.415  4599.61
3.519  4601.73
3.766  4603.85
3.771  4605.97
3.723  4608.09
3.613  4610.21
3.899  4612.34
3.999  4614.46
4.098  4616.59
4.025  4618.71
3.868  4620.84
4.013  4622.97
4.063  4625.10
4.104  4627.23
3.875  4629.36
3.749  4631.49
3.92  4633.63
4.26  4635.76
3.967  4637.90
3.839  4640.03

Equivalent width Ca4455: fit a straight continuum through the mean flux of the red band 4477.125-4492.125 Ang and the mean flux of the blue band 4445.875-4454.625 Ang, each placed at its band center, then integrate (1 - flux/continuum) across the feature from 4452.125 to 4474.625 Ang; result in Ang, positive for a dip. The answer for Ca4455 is 0.4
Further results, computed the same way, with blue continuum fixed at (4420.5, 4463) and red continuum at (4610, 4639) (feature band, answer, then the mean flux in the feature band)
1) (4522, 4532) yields 0.76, 3.68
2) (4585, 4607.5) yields 1.38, 3.73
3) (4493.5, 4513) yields 0.48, 3.89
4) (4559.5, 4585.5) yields 0.47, 3.9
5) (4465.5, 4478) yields 0.15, 3.94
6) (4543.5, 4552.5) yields 0.52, 3.75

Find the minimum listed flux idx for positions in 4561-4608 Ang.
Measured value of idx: 3.415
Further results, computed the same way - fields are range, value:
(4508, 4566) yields 3.47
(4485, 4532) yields 3.559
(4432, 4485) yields 3.573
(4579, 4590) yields 3.811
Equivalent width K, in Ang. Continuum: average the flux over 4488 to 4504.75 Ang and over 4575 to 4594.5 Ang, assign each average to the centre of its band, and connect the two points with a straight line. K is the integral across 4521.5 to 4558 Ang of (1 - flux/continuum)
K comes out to 1.1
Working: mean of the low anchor 3.84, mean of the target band 3.74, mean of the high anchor 3.89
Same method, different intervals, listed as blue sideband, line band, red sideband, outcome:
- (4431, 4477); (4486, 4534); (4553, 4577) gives 0.7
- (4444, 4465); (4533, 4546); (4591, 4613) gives -0.3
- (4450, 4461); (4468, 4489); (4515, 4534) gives -0.5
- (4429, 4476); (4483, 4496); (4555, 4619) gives 0.1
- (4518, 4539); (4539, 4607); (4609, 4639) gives 1.4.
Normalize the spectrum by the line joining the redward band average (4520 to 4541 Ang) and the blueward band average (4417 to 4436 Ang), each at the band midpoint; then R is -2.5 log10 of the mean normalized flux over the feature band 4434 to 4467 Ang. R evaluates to -0.04 mag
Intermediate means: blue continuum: 3.9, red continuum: 3.78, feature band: 4.03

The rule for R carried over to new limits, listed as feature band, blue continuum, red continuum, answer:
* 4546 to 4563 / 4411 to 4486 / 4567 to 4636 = 0.076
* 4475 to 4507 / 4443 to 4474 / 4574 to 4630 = -0.002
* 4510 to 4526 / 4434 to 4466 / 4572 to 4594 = 0.025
